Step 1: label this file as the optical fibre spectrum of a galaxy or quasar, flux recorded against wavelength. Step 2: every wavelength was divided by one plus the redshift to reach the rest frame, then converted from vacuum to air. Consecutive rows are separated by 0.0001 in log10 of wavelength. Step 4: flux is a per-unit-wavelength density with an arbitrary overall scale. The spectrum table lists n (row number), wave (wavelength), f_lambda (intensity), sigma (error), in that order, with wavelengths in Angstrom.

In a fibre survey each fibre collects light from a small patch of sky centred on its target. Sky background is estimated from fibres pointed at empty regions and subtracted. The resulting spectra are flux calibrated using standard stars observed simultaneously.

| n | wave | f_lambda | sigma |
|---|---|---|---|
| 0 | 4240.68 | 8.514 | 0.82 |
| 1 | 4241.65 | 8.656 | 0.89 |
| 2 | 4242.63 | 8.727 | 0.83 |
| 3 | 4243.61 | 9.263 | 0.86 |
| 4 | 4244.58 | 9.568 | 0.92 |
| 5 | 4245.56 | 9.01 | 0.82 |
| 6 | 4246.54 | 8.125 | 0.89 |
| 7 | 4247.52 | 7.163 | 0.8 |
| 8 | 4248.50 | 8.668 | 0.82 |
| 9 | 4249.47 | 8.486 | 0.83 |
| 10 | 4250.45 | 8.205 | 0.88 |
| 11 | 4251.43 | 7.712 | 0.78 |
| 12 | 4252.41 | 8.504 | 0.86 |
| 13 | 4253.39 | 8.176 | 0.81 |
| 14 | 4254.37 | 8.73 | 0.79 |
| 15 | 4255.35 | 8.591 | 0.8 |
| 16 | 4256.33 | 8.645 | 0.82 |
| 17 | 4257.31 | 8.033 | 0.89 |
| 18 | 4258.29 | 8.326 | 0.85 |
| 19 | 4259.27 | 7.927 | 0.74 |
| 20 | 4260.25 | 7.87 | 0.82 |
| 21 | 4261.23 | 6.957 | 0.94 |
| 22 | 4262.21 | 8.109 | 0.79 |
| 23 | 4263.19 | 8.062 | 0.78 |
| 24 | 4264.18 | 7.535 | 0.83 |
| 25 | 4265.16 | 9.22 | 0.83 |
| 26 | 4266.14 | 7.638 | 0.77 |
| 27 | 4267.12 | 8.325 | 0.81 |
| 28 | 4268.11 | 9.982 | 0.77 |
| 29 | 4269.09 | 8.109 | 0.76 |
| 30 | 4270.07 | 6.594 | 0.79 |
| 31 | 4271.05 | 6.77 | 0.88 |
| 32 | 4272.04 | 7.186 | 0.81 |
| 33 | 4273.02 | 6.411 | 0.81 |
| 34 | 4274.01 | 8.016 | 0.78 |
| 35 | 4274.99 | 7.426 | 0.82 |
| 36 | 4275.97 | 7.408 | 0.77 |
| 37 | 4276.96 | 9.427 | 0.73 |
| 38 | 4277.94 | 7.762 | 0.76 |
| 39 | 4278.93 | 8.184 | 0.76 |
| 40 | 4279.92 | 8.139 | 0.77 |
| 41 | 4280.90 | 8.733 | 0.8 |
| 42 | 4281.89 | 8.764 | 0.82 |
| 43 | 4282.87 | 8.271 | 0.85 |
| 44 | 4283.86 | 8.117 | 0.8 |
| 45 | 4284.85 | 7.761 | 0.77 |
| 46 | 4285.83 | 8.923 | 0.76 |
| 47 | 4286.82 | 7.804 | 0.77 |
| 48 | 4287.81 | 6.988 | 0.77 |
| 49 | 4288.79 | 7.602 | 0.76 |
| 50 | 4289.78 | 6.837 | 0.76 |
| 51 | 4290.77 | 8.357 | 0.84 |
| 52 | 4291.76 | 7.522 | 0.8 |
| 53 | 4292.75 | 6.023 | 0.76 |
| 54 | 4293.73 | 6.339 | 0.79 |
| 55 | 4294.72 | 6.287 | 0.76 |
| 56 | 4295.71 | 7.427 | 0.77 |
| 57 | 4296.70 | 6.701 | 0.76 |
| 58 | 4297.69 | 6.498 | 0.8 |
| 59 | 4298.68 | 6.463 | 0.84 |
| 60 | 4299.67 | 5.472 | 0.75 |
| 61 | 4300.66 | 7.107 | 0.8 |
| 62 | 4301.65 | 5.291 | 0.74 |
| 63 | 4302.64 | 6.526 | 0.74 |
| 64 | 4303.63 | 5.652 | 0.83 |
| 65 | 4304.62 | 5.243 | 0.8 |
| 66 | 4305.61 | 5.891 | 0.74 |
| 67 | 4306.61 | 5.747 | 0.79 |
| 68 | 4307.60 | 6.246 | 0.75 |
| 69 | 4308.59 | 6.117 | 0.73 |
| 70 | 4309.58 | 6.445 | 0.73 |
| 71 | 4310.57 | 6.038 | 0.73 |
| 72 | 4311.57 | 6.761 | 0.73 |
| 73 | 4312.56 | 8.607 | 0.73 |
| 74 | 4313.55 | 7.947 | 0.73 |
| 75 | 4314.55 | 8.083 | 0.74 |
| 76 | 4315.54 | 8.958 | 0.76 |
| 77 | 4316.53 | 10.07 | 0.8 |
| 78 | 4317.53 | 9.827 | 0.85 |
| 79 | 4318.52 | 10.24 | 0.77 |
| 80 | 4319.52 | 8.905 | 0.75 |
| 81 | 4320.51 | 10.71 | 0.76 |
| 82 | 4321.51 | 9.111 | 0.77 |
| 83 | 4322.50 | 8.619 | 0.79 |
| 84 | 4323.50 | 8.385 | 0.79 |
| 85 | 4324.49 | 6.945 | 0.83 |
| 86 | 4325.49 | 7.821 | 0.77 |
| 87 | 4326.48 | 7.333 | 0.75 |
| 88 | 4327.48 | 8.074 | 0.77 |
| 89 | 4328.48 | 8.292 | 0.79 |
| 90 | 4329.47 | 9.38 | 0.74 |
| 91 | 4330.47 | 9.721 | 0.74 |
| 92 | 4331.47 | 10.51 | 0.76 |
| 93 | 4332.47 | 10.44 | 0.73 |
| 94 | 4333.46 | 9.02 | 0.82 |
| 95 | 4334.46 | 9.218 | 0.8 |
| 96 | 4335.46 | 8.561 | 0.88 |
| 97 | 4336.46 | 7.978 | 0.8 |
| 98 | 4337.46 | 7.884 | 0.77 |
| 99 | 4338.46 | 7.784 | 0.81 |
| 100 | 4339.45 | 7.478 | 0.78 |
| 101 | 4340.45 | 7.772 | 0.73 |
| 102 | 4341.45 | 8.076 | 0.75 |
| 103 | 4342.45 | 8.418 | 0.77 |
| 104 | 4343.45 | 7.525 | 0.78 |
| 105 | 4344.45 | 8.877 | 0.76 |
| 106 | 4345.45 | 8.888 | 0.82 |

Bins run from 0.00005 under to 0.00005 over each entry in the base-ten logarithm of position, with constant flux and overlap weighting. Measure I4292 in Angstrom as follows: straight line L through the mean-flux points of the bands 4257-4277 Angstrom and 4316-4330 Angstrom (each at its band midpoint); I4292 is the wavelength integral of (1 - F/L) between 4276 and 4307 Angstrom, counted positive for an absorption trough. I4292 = 4.08 Angstrom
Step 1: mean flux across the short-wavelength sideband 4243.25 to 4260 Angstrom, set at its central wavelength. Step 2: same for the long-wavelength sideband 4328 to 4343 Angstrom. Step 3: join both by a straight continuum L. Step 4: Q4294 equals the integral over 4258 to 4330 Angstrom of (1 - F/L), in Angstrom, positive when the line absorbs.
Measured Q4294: 7.6 Angstrom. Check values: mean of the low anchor 8.41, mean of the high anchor 8.7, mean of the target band 7.65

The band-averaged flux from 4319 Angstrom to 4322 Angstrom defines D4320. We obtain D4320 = 9.56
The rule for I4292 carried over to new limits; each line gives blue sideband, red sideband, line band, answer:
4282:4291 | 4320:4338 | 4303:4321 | 1.7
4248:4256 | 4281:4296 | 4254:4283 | -0.1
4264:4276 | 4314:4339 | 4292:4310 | 4.6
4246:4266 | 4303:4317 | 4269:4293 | -0.4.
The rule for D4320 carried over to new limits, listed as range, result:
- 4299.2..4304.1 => 6.02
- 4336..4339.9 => 7.8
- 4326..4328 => 7.68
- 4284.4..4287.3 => 8.18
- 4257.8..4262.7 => 7.85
